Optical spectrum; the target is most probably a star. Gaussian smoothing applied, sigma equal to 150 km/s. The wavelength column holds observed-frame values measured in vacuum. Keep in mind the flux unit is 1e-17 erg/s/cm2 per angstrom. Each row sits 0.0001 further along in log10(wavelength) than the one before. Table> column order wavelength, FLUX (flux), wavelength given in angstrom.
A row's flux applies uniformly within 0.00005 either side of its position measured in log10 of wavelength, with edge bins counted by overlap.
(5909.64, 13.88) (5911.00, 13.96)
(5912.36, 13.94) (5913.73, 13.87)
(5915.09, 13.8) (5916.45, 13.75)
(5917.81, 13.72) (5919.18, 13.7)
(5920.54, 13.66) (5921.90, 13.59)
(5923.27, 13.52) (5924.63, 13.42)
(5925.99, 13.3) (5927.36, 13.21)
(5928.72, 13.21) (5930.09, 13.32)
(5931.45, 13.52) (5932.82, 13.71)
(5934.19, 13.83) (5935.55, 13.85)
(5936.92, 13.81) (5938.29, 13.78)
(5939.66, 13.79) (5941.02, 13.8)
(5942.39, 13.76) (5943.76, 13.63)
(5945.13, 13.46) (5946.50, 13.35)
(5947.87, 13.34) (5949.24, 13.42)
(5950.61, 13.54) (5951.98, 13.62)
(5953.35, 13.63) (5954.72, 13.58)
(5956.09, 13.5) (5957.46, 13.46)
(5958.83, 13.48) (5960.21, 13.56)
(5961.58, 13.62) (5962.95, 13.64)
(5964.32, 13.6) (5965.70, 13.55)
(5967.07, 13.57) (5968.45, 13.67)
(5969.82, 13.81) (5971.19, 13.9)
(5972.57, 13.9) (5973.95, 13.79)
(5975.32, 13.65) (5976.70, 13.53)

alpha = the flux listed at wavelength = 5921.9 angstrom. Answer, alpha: 13.59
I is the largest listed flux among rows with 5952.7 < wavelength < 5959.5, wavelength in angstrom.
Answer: 13.63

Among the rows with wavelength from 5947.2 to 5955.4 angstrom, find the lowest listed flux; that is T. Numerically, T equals 13.34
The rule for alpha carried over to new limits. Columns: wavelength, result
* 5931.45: 13.52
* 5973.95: 13.79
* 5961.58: 13.62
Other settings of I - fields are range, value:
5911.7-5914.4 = 13.94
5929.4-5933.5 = 13.71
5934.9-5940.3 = 13.85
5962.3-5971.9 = 13.9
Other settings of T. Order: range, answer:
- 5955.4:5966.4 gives 13.46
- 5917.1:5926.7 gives 13.3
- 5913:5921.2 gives 13.66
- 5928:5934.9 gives 13.21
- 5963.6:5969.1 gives 13.55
